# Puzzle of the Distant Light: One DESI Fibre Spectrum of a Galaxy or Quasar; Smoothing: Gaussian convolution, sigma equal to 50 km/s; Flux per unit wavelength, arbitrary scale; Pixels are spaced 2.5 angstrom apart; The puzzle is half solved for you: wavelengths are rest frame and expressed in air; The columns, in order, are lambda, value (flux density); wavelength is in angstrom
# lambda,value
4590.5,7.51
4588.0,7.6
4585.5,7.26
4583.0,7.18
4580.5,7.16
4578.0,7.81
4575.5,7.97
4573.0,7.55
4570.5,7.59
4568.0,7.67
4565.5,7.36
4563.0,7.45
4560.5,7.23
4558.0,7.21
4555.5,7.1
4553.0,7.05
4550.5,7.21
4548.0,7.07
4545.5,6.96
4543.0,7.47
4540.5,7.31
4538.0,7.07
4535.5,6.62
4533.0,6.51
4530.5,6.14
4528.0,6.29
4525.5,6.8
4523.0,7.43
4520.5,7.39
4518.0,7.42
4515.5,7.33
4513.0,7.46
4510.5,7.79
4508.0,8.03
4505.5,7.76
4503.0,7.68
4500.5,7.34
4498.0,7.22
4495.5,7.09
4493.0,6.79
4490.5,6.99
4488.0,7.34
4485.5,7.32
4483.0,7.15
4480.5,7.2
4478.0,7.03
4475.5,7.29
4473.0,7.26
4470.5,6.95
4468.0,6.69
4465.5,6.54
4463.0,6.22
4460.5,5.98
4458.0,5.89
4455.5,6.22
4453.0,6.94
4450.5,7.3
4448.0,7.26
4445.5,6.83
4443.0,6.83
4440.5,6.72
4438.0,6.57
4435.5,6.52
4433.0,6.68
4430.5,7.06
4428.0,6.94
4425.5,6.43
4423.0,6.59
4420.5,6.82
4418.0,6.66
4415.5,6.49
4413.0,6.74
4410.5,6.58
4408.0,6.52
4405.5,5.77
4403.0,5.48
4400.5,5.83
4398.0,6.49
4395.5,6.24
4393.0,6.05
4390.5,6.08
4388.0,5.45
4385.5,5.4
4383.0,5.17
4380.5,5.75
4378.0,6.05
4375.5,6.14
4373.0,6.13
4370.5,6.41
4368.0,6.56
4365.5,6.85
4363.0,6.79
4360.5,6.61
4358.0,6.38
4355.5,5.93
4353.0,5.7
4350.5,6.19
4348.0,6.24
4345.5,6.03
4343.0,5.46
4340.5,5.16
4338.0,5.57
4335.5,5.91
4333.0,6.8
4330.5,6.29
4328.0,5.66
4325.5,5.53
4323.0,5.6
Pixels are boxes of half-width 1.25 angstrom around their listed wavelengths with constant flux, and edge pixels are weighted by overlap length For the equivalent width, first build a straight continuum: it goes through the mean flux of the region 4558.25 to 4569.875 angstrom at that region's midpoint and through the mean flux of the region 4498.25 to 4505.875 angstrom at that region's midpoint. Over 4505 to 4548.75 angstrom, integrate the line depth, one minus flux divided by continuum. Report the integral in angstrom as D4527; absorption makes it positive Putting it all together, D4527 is 2.0 angstrom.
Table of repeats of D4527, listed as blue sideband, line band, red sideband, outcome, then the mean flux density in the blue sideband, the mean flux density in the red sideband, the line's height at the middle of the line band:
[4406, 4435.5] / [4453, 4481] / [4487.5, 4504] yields 1.3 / 6.65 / 7.19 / 6.99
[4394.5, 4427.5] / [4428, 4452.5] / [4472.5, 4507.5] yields -0.6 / 6.37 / 7.26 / 6.7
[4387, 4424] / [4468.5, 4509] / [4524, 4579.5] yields -2.9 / 6.26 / 7.16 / 6.77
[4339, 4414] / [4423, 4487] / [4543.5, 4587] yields -1.9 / 6.07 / 7.35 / 6.6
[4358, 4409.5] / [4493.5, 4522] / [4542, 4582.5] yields -2.1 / 6.1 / 7.36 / 6.98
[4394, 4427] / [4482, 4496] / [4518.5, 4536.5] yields -1.0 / 6.36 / 6.77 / 6.63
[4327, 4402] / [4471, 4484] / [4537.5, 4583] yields -0.7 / 6.04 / 7.35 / 6.8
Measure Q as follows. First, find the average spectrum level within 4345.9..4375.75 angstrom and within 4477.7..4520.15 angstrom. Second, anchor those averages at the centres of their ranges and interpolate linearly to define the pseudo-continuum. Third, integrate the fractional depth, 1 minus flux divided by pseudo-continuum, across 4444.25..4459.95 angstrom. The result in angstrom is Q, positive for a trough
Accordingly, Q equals 0.7 angstrom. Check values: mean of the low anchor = 6.33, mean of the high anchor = 7.36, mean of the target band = 6.71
